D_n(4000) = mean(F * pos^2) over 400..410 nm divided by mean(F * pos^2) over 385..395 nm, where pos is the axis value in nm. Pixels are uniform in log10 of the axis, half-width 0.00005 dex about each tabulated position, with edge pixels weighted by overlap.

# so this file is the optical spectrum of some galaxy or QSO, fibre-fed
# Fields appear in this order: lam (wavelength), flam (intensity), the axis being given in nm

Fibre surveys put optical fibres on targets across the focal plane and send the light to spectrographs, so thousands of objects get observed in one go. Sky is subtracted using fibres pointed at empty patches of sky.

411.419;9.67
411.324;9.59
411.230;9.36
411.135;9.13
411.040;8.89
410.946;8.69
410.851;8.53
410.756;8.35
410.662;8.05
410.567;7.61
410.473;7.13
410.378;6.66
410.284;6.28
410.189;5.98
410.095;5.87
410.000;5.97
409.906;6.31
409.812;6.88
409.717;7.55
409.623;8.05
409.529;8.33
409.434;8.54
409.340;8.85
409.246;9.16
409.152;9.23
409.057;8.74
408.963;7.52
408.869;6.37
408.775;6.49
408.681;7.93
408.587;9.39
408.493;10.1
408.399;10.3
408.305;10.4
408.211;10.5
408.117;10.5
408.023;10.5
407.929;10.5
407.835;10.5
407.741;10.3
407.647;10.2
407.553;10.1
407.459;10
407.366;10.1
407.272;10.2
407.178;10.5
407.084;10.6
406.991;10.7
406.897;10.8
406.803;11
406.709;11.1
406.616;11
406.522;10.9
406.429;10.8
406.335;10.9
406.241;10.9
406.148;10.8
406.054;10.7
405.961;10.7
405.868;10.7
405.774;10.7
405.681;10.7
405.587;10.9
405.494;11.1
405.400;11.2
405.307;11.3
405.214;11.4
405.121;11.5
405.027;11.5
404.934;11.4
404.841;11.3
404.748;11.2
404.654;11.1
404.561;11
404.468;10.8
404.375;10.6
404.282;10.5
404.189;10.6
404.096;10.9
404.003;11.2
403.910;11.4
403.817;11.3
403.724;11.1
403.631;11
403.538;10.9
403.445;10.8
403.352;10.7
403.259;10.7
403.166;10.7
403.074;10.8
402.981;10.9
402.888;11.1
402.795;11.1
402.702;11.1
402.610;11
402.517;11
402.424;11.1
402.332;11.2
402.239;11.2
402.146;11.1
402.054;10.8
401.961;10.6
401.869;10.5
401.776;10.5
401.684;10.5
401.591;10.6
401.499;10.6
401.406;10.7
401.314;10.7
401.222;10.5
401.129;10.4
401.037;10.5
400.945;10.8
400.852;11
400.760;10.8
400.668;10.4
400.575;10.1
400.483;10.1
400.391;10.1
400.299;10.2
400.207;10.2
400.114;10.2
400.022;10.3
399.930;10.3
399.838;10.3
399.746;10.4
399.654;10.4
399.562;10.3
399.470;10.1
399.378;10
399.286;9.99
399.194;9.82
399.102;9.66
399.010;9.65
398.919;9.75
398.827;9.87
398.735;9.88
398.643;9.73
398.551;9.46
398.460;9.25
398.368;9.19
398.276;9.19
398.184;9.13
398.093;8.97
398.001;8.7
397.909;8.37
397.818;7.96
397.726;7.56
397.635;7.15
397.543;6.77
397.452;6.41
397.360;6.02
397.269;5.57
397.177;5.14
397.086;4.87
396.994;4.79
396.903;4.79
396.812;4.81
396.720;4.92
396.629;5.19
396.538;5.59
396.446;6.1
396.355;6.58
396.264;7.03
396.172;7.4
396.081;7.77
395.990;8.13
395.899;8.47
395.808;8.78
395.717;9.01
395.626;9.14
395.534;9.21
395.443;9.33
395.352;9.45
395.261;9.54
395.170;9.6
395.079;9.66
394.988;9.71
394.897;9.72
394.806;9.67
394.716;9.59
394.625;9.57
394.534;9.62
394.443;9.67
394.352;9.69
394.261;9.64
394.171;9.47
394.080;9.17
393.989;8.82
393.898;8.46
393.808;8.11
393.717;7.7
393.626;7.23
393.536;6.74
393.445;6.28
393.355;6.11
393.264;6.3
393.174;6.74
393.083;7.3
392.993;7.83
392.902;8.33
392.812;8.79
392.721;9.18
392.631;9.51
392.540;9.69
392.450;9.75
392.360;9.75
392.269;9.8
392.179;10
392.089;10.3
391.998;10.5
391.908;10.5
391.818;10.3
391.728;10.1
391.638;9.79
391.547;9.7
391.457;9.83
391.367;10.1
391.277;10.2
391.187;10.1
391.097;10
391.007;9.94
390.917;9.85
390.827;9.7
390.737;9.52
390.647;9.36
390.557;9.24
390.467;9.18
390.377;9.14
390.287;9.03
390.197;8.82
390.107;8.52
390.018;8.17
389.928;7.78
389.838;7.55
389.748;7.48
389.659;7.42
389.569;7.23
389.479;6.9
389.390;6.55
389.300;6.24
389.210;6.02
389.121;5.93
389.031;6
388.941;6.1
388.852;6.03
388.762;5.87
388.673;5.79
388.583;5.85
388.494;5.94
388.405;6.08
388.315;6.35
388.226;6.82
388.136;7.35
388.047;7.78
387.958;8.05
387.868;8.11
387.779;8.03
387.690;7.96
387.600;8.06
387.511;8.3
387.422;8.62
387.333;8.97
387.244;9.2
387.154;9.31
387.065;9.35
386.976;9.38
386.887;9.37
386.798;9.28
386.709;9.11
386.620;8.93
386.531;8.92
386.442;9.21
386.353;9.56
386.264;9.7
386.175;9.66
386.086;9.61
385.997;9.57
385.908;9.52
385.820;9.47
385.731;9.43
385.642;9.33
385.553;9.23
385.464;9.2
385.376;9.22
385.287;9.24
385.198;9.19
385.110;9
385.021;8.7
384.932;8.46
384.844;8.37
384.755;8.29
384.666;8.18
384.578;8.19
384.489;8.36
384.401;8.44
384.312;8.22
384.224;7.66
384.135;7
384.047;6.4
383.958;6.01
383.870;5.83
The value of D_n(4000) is 1.3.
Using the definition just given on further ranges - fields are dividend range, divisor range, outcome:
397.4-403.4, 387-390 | 1.47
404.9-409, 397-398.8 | 1.39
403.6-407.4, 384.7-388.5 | 1.38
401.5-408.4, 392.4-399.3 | 1.39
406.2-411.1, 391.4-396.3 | 1.09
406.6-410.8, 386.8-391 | 1.25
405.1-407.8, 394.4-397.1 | 1.43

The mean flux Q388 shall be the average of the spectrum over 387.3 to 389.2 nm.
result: 7.02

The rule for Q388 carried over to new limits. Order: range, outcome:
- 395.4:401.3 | 8.65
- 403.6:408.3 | 10.8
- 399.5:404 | 10.7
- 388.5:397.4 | 8.17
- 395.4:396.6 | 7.84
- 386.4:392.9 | 8.5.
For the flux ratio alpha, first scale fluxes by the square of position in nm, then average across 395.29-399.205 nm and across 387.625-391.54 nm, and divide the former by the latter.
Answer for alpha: 1.02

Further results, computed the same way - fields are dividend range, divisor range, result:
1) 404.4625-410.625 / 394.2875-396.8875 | 1.24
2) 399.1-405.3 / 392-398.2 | 1.38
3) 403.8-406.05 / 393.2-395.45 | 1.33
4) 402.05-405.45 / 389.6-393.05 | 1.26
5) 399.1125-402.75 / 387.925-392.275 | 1.34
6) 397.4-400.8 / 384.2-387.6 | 1.13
